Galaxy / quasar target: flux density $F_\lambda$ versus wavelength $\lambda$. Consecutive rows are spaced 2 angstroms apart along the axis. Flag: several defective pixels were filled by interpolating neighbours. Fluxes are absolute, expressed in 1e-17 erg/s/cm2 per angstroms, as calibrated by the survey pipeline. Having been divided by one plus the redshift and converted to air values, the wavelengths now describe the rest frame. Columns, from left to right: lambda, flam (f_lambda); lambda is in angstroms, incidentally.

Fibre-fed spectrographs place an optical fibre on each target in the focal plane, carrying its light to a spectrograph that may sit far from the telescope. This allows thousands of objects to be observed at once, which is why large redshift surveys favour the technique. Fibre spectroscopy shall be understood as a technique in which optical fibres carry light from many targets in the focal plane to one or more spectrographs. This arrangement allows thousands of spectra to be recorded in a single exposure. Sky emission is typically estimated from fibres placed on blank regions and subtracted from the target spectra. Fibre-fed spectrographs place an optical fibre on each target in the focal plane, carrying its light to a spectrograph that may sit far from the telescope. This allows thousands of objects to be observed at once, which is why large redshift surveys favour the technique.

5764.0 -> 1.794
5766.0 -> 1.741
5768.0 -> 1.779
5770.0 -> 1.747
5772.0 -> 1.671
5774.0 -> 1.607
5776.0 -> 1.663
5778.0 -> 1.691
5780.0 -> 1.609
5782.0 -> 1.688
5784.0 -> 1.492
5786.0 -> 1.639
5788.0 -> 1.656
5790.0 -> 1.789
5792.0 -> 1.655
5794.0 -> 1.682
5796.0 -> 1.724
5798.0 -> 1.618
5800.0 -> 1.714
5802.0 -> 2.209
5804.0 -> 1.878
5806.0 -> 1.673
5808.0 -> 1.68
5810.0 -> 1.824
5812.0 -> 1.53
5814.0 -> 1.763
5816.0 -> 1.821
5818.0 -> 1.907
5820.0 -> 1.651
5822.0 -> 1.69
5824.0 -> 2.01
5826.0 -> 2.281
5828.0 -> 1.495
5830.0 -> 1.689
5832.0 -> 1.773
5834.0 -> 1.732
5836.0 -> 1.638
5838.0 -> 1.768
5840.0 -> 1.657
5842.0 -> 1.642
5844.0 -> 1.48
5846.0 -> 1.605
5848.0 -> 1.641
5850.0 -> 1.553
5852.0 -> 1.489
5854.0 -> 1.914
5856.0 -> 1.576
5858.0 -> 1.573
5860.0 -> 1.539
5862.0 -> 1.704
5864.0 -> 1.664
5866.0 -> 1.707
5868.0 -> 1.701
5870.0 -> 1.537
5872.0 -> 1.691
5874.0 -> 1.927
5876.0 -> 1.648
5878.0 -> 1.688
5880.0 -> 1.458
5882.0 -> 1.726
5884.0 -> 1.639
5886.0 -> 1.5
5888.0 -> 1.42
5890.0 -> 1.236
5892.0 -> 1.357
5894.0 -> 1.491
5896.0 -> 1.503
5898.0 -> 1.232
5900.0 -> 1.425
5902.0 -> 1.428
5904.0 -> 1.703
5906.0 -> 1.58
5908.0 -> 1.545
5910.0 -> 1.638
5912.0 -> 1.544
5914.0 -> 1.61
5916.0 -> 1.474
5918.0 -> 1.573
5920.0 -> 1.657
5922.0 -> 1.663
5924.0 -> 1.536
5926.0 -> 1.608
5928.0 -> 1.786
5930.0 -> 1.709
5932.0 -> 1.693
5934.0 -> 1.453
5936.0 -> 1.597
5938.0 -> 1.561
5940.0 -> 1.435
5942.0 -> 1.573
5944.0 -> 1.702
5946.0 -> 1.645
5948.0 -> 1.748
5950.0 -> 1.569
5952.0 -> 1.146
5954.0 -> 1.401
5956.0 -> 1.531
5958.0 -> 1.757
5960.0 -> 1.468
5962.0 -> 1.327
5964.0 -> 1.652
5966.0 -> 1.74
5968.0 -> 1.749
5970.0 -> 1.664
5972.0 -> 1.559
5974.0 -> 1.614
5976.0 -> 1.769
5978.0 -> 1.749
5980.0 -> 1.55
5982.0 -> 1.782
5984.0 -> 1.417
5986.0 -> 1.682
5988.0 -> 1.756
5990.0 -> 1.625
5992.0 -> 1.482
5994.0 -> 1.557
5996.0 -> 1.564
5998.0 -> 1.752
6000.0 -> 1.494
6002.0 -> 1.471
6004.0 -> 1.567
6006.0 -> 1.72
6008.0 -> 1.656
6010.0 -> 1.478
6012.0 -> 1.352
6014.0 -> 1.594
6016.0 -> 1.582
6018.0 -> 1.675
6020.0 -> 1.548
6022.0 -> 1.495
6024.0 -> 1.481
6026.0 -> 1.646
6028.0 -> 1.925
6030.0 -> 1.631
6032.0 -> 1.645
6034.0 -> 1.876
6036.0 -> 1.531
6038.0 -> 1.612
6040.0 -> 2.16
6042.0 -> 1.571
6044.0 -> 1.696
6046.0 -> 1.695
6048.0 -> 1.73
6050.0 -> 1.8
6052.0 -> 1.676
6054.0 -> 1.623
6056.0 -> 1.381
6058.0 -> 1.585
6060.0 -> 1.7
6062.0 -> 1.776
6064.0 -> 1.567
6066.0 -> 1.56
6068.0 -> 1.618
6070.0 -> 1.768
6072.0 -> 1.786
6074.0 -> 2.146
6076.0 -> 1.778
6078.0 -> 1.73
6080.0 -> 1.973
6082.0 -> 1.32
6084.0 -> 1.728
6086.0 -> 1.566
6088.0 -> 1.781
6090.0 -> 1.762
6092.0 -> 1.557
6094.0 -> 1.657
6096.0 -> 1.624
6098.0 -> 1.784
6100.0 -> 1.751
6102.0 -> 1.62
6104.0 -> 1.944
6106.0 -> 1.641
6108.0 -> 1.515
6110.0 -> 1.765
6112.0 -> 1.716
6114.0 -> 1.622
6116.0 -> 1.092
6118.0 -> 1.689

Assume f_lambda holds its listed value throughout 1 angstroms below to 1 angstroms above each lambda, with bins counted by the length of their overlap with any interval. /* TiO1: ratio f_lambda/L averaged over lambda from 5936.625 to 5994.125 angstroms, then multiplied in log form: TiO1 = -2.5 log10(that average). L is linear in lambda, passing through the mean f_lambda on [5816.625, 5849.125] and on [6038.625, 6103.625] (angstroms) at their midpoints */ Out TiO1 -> 0.08 mag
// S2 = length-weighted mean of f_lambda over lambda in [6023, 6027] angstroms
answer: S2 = 1.56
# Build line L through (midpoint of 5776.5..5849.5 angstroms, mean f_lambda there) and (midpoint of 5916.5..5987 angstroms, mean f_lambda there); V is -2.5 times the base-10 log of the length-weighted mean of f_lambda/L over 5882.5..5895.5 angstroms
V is 0.14 mag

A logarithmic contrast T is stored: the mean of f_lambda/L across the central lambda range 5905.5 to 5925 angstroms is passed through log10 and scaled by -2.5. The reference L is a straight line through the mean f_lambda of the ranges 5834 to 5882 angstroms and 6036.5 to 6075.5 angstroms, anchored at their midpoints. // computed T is 0.055 mag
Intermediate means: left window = 1.65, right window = 1.71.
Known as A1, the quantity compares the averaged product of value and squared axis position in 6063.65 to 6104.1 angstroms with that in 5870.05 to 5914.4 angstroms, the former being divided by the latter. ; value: 1.18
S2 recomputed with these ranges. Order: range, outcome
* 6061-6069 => 1.63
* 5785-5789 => 1.65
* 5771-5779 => 1.66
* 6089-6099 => 1.68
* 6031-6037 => 1.68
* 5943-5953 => 1.56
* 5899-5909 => 1.54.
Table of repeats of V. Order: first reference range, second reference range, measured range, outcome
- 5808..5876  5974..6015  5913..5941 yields 0.033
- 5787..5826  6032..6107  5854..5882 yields 0.063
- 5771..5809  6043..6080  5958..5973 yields 0.066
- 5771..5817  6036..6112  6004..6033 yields 0.066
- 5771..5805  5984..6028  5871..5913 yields 0.072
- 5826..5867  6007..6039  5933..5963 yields 0.070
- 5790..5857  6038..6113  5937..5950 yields 0.071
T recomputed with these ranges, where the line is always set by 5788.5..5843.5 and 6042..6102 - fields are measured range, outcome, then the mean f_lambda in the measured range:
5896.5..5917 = 0.144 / 1.52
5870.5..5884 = 0.038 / 1.68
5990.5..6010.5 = 0.086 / 1.58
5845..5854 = 0.089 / 1.61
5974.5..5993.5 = 0.045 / 1.64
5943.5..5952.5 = 0.095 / 1.58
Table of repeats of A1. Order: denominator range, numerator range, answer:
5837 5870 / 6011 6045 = 1.07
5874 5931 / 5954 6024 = 1.06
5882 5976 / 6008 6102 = 1.12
